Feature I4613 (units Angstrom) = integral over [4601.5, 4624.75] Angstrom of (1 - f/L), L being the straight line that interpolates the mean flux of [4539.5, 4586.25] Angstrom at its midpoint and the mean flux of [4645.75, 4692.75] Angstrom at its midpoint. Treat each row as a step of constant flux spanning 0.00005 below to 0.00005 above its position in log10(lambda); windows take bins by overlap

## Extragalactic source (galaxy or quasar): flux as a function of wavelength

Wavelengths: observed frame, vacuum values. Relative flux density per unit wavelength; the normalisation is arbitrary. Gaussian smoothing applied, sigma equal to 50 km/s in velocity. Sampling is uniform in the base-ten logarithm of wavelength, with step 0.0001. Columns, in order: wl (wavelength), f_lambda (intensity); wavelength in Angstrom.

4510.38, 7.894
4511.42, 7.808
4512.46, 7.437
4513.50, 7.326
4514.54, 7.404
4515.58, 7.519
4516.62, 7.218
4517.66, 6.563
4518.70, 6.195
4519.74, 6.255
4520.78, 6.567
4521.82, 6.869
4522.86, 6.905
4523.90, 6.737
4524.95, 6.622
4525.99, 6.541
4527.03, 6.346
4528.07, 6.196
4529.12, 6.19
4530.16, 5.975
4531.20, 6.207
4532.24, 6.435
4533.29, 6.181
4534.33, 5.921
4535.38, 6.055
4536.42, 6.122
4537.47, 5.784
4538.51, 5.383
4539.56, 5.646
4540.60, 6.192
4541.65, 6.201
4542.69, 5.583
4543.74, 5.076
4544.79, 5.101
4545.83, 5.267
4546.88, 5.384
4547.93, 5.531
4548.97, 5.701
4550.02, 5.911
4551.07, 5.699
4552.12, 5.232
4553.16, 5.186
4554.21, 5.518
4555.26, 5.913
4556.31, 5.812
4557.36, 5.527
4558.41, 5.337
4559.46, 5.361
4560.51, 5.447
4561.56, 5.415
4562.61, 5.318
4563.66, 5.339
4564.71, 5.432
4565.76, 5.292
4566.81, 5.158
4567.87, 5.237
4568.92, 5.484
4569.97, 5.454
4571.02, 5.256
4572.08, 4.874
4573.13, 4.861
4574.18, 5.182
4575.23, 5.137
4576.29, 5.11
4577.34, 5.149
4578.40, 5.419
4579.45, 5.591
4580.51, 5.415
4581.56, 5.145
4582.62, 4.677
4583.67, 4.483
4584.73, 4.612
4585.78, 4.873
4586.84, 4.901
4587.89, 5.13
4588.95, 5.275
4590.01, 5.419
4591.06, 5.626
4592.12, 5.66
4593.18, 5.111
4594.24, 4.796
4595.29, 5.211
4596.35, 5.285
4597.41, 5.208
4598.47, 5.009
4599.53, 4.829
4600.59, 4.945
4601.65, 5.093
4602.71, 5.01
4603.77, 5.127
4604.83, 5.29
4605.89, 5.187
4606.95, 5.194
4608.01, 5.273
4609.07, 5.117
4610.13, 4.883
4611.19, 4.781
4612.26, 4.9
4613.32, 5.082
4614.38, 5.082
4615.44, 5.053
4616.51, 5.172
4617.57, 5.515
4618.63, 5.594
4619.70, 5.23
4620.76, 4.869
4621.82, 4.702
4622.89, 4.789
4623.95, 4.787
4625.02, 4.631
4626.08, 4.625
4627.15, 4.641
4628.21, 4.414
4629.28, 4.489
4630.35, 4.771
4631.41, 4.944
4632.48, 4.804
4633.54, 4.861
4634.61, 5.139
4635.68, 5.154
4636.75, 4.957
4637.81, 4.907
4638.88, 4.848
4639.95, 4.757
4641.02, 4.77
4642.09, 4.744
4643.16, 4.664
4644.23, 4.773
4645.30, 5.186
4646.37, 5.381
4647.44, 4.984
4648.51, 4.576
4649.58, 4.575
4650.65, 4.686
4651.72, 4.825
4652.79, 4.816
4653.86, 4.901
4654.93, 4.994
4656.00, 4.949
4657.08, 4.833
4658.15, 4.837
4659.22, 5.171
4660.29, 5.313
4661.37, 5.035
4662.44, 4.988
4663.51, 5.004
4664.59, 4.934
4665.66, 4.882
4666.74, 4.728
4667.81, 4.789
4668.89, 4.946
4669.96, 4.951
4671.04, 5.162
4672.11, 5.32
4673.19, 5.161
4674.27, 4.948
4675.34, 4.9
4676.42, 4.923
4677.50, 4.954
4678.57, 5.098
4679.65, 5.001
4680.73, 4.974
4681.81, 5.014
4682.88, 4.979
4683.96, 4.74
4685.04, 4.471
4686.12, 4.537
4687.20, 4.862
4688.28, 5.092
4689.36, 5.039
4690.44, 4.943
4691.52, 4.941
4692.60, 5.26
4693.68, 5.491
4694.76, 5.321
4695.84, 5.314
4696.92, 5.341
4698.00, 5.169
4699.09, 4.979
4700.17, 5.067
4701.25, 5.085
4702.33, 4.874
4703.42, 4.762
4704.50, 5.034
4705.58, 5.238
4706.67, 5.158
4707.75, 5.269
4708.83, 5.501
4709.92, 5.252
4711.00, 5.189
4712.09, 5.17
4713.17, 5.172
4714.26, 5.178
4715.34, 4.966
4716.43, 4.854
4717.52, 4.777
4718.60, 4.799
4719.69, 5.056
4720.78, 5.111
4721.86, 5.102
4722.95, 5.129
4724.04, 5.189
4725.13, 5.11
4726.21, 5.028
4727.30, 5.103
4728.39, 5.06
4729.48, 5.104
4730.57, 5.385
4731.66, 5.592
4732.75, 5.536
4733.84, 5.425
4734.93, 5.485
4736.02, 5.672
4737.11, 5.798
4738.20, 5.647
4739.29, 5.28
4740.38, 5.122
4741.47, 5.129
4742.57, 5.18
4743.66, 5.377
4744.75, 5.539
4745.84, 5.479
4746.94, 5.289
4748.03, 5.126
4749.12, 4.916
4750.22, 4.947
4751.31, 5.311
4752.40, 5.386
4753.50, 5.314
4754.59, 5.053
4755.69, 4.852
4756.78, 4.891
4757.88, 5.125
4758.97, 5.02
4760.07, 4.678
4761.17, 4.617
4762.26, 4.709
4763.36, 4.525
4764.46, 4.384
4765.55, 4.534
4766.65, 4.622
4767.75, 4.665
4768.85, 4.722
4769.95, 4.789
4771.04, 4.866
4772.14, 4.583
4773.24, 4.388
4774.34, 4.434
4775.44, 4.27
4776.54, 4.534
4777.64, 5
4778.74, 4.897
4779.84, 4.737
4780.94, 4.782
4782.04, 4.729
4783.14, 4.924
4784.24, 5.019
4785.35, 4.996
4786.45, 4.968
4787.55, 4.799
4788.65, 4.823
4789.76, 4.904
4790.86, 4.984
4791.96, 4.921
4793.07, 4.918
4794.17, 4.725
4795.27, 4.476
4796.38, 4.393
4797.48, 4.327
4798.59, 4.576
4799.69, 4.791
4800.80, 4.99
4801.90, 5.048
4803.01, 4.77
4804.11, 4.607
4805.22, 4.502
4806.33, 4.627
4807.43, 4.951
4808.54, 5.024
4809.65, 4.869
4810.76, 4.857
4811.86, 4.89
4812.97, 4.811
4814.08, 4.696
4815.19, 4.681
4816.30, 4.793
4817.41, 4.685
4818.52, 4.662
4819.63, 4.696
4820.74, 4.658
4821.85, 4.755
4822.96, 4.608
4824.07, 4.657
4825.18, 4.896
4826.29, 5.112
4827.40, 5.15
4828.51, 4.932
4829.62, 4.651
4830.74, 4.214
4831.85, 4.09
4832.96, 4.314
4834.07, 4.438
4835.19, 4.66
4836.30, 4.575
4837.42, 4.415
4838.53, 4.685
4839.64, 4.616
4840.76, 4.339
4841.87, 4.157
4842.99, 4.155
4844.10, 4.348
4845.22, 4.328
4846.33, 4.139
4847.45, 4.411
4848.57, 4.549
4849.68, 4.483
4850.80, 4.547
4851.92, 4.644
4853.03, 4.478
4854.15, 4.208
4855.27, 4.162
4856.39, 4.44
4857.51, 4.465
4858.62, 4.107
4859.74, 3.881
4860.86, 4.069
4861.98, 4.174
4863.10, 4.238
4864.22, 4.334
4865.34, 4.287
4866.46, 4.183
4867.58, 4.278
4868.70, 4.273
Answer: 0.4 Angstrom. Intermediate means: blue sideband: 5.34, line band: 5.07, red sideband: 4.94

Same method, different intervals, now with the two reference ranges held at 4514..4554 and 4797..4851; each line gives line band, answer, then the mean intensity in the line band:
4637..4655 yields 2.23 Angstrom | 4.85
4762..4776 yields 0.95 Angstrom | 4.57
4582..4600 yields 2.30 Angstrom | 5.07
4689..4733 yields 0.54 Angstrom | 5.14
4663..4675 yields 0.95 Angstrom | 4.98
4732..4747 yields -1.12 Angstrom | 5.43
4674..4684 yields 0.74 Angstrom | 4.97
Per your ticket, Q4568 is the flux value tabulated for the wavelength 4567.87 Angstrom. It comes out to 5.237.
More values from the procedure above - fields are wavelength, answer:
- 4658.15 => 4.837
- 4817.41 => 4.685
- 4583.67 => 4.483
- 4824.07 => 4.657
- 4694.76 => 5.321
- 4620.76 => 4.869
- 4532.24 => 6.435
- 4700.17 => 5.067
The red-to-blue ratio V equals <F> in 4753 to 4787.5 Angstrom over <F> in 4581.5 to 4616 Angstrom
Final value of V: 0.9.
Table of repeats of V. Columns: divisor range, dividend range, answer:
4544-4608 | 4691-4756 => 0.99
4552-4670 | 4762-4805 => 0.93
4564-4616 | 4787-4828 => 0.93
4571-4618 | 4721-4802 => 0.97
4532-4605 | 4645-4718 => 0.94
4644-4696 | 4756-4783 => 0.94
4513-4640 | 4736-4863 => 0.87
